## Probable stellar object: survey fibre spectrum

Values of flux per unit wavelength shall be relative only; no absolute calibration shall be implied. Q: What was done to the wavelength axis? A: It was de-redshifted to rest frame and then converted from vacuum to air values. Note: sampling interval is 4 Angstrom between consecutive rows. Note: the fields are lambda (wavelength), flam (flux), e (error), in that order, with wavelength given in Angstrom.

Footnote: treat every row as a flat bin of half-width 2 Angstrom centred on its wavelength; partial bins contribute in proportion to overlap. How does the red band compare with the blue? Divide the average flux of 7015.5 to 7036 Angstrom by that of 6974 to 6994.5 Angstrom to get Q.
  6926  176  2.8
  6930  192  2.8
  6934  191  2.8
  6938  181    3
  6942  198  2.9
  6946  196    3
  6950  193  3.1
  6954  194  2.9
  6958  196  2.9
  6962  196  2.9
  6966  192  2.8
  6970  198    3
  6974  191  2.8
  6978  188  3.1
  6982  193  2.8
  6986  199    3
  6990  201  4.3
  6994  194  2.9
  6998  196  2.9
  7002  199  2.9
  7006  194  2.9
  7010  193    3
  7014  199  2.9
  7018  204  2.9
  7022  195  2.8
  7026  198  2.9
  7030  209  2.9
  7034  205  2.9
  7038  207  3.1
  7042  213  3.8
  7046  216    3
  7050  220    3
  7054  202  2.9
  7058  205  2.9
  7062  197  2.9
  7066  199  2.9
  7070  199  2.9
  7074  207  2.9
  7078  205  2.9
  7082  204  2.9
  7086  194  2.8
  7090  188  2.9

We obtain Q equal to 1.04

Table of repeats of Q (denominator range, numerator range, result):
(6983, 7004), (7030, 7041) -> 1.05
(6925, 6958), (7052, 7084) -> 1.06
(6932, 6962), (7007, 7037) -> 1.04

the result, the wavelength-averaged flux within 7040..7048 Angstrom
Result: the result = 214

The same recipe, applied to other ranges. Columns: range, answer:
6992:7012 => 195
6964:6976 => 194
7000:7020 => 198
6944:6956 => 194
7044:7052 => 218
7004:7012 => 194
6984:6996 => 198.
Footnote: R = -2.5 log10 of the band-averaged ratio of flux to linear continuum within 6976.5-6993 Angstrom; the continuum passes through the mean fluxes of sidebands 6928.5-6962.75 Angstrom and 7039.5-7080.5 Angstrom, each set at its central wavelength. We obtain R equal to 0.01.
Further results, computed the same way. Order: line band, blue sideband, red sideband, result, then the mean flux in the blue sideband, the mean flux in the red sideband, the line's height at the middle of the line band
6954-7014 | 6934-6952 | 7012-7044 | 0.014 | 192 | 204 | 198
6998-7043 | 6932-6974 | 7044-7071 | 0.002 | 193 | 206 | 201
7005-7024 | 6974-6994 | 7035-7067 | 0.018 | 195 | 208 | 201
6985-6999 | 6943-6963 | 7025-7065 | 0.015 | 195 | 207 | 200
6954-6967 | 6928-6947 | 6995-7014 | -0.011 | 191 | 196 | 193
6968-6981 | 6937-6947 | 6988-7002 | 0.017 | 192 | 197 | 195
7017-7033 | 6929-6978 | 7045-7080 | -0.003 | 193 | 205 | 201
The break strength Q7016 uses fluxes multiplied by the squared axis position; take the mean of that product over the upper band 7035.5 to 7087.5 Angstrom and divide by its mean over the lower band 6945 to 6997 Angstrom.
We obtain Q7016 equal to 1.1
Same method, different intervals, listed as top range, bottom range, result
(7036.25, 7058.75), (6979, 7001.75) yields 1.09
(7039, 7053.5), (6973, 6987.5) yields 1.13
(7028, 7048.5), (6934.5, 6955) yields 1.12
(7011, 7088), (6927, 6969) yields 1.09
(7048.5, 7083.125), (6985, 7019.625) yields 1.05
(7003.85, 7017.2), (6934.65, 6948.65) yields 1.04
